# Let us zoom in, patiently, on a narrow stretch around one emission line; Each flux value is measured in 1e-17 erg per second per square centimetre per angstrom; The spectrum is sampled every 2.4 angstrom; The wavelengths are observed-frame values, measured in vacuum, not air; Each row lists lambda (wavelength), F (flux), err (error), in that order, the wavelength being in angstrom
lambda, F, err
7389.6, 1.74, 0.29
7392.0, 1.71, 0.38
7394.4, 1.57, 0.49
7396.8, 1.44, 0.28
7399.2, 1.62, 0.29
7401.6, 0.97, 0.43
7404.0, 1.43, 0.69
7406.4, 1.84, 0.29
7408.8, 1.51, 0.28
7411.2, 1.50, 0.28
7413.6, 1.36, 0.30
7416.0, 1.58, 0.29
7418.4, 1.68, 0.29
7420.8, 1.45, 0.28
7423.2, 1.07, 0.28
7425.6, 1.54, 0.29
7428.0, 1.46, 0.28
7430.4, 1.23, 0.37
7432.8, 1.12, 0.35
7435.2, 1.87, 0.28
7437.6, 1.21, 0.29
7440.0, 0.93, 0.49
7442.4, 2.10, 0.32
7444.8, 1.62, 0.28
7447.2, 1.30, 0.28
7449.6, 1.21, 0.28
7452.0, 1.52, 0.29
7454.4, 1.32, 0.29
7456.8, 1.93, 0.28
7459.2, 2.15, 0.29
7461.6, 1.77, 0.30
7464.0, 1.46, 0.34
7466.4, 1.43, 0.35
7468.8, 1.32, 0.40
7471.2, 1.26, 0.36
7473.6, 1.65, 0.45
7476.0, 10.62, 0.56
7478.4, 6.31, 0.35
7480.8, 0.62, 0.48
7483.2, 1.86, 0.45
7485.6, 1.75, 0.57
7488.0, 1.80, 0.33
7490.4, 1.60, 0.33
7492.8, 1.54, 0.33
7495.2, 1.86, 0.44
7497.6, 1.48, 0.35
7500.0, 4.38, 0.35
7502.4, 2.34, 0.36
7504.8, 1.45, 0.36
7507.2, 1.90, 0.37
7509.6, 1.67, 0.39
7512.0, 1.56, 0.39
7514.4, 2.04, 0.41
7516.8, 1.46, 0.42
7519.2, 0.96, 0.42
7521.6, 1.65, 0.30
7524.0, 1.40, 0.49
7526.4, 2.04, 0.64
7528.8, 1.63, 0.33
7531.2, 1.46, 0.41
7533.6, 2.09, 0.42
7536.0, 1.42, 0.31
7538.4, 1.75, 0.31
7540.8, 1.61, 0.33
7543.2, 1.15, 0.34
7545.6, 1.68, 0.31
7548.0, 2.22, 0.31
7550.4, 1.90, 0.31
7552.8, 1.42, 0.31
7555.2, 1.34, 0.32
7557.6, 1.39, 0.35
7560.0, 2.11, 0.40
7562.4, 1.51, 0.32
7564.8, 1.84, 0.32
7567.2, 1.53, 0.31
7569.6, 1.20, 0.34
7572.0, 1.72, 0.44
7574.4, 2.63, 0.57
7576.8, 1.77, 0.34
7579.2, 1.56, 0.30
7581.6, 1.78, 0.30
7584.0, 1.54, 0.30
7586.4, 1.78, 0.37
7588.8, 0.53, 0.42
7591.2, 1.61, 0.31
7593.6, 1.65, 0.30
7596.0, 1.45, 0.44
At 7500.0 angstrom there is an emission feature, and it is [N II]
